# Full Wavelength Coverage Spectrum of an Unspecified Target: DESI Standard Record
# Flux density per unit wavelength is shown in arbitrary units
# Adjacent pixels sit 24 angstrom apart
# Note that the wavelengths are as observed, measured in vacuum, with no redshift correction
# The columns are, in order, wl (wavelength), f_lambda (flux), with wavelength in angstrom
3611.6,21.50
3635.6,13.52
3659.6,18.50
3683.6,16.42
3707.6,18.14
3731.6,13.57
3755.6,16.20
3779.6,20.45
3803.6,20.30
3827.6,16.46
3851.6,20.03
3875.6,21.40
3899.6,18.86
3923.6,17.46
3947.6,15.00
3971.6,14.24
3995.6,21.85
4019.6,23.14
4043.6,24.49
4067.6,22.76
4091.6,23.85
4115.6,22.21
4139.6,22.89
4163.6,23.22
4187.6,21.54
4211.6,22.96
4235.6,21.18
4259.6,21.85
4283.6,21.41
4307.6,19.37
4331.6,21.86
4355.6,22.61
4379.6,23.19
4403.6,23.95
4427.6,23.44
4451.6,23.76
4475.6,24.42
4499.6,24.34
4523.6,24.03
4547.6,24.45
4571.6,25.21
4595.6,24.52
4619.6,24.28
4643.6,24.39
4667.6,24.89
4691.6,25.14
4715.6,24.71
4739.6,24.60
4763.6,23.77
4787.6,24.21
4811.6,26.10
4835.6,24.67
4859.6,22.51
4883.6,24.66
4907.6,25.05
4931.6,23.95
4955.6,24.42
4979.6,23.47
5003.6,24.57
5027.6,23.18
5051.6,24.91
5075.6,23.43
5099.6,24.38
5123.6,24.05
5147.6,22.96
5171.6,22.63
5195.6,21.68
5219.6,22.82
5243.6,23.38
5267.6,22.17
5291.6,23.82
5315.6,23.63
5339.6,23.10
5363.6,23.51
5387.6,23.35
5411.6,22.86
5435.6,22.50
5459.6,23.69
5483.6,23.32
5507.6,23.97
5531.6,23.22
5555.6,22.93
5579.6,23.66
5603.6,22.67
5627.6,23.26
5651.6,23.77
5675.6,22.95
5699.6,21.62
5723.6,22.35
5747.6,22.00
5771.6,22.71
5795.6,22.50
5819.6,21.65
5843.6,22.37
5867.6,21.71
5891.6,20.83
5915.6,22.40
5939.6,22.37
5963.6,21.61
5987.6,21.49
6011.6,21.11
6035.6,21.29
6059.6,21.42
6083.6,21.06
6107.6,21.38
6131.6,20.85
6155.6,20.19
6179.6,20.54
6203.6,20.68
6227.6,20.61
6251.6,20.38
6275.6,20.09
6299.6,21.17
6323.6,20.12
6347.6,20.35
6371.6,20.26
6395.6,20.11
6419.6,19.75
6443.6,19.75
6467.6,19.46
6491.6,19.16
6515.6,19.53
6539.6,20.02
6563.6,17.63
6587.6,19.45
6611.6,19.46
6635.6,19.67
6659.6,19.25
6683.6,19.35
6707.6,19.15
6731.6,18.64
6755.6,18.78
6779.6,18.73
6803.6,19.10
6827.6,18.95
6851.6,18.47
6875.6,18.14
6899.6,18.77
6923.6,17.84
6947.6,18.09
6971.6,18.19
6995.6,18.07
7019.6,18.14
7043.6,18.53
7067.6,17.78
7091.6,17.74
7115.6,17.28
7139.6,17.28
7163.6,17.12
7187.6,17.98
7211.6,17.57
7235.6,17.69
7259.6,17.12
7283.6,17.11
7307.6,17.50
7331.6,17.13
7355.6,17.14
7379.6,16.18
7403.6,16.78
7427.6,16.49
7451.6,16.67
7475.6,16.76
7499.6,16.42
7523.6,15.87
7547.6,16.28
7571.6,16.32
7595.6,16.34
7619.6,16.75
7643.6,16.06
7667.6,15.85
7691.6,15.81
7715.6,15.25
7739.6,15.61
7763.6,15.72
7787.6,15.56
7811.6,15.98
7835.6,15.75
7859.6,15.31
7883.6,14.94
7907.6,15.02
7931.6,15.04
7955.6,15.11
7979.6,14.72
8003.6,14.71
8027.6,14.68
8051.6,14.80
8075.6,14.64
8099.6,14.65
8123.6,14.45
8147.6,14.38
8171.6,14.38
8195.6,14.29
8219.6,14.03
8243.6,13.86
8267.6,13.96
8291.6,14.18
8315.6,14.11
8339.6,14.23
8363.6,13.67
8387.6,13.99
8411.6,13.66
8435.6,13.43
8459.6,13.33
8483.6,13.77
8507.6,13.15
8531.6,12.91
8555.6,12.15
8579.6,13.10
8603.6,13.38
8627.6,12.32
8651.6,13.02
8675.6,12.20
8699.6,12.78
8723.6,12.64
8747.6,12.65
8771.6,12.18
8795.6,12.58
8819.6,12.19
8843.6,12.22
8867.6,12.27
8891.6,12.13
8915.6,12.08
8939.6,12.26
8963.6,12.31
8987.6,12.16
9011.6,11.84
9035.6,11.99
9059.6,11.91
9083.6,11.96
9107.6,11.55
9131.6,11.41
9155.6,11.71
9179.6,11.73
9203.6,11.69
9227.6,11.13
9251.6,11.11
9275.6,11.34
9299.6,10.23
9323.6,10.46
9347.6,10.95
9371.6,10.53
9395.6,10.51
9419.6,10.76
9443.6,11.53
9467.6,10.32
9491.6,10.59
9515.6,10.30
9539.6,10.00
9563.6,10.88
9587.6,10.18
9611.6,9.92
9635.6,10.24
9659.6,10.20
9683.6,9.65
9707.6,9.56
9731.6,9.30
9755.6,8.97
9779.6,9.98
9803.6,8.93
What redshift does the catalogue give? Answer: 0.001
